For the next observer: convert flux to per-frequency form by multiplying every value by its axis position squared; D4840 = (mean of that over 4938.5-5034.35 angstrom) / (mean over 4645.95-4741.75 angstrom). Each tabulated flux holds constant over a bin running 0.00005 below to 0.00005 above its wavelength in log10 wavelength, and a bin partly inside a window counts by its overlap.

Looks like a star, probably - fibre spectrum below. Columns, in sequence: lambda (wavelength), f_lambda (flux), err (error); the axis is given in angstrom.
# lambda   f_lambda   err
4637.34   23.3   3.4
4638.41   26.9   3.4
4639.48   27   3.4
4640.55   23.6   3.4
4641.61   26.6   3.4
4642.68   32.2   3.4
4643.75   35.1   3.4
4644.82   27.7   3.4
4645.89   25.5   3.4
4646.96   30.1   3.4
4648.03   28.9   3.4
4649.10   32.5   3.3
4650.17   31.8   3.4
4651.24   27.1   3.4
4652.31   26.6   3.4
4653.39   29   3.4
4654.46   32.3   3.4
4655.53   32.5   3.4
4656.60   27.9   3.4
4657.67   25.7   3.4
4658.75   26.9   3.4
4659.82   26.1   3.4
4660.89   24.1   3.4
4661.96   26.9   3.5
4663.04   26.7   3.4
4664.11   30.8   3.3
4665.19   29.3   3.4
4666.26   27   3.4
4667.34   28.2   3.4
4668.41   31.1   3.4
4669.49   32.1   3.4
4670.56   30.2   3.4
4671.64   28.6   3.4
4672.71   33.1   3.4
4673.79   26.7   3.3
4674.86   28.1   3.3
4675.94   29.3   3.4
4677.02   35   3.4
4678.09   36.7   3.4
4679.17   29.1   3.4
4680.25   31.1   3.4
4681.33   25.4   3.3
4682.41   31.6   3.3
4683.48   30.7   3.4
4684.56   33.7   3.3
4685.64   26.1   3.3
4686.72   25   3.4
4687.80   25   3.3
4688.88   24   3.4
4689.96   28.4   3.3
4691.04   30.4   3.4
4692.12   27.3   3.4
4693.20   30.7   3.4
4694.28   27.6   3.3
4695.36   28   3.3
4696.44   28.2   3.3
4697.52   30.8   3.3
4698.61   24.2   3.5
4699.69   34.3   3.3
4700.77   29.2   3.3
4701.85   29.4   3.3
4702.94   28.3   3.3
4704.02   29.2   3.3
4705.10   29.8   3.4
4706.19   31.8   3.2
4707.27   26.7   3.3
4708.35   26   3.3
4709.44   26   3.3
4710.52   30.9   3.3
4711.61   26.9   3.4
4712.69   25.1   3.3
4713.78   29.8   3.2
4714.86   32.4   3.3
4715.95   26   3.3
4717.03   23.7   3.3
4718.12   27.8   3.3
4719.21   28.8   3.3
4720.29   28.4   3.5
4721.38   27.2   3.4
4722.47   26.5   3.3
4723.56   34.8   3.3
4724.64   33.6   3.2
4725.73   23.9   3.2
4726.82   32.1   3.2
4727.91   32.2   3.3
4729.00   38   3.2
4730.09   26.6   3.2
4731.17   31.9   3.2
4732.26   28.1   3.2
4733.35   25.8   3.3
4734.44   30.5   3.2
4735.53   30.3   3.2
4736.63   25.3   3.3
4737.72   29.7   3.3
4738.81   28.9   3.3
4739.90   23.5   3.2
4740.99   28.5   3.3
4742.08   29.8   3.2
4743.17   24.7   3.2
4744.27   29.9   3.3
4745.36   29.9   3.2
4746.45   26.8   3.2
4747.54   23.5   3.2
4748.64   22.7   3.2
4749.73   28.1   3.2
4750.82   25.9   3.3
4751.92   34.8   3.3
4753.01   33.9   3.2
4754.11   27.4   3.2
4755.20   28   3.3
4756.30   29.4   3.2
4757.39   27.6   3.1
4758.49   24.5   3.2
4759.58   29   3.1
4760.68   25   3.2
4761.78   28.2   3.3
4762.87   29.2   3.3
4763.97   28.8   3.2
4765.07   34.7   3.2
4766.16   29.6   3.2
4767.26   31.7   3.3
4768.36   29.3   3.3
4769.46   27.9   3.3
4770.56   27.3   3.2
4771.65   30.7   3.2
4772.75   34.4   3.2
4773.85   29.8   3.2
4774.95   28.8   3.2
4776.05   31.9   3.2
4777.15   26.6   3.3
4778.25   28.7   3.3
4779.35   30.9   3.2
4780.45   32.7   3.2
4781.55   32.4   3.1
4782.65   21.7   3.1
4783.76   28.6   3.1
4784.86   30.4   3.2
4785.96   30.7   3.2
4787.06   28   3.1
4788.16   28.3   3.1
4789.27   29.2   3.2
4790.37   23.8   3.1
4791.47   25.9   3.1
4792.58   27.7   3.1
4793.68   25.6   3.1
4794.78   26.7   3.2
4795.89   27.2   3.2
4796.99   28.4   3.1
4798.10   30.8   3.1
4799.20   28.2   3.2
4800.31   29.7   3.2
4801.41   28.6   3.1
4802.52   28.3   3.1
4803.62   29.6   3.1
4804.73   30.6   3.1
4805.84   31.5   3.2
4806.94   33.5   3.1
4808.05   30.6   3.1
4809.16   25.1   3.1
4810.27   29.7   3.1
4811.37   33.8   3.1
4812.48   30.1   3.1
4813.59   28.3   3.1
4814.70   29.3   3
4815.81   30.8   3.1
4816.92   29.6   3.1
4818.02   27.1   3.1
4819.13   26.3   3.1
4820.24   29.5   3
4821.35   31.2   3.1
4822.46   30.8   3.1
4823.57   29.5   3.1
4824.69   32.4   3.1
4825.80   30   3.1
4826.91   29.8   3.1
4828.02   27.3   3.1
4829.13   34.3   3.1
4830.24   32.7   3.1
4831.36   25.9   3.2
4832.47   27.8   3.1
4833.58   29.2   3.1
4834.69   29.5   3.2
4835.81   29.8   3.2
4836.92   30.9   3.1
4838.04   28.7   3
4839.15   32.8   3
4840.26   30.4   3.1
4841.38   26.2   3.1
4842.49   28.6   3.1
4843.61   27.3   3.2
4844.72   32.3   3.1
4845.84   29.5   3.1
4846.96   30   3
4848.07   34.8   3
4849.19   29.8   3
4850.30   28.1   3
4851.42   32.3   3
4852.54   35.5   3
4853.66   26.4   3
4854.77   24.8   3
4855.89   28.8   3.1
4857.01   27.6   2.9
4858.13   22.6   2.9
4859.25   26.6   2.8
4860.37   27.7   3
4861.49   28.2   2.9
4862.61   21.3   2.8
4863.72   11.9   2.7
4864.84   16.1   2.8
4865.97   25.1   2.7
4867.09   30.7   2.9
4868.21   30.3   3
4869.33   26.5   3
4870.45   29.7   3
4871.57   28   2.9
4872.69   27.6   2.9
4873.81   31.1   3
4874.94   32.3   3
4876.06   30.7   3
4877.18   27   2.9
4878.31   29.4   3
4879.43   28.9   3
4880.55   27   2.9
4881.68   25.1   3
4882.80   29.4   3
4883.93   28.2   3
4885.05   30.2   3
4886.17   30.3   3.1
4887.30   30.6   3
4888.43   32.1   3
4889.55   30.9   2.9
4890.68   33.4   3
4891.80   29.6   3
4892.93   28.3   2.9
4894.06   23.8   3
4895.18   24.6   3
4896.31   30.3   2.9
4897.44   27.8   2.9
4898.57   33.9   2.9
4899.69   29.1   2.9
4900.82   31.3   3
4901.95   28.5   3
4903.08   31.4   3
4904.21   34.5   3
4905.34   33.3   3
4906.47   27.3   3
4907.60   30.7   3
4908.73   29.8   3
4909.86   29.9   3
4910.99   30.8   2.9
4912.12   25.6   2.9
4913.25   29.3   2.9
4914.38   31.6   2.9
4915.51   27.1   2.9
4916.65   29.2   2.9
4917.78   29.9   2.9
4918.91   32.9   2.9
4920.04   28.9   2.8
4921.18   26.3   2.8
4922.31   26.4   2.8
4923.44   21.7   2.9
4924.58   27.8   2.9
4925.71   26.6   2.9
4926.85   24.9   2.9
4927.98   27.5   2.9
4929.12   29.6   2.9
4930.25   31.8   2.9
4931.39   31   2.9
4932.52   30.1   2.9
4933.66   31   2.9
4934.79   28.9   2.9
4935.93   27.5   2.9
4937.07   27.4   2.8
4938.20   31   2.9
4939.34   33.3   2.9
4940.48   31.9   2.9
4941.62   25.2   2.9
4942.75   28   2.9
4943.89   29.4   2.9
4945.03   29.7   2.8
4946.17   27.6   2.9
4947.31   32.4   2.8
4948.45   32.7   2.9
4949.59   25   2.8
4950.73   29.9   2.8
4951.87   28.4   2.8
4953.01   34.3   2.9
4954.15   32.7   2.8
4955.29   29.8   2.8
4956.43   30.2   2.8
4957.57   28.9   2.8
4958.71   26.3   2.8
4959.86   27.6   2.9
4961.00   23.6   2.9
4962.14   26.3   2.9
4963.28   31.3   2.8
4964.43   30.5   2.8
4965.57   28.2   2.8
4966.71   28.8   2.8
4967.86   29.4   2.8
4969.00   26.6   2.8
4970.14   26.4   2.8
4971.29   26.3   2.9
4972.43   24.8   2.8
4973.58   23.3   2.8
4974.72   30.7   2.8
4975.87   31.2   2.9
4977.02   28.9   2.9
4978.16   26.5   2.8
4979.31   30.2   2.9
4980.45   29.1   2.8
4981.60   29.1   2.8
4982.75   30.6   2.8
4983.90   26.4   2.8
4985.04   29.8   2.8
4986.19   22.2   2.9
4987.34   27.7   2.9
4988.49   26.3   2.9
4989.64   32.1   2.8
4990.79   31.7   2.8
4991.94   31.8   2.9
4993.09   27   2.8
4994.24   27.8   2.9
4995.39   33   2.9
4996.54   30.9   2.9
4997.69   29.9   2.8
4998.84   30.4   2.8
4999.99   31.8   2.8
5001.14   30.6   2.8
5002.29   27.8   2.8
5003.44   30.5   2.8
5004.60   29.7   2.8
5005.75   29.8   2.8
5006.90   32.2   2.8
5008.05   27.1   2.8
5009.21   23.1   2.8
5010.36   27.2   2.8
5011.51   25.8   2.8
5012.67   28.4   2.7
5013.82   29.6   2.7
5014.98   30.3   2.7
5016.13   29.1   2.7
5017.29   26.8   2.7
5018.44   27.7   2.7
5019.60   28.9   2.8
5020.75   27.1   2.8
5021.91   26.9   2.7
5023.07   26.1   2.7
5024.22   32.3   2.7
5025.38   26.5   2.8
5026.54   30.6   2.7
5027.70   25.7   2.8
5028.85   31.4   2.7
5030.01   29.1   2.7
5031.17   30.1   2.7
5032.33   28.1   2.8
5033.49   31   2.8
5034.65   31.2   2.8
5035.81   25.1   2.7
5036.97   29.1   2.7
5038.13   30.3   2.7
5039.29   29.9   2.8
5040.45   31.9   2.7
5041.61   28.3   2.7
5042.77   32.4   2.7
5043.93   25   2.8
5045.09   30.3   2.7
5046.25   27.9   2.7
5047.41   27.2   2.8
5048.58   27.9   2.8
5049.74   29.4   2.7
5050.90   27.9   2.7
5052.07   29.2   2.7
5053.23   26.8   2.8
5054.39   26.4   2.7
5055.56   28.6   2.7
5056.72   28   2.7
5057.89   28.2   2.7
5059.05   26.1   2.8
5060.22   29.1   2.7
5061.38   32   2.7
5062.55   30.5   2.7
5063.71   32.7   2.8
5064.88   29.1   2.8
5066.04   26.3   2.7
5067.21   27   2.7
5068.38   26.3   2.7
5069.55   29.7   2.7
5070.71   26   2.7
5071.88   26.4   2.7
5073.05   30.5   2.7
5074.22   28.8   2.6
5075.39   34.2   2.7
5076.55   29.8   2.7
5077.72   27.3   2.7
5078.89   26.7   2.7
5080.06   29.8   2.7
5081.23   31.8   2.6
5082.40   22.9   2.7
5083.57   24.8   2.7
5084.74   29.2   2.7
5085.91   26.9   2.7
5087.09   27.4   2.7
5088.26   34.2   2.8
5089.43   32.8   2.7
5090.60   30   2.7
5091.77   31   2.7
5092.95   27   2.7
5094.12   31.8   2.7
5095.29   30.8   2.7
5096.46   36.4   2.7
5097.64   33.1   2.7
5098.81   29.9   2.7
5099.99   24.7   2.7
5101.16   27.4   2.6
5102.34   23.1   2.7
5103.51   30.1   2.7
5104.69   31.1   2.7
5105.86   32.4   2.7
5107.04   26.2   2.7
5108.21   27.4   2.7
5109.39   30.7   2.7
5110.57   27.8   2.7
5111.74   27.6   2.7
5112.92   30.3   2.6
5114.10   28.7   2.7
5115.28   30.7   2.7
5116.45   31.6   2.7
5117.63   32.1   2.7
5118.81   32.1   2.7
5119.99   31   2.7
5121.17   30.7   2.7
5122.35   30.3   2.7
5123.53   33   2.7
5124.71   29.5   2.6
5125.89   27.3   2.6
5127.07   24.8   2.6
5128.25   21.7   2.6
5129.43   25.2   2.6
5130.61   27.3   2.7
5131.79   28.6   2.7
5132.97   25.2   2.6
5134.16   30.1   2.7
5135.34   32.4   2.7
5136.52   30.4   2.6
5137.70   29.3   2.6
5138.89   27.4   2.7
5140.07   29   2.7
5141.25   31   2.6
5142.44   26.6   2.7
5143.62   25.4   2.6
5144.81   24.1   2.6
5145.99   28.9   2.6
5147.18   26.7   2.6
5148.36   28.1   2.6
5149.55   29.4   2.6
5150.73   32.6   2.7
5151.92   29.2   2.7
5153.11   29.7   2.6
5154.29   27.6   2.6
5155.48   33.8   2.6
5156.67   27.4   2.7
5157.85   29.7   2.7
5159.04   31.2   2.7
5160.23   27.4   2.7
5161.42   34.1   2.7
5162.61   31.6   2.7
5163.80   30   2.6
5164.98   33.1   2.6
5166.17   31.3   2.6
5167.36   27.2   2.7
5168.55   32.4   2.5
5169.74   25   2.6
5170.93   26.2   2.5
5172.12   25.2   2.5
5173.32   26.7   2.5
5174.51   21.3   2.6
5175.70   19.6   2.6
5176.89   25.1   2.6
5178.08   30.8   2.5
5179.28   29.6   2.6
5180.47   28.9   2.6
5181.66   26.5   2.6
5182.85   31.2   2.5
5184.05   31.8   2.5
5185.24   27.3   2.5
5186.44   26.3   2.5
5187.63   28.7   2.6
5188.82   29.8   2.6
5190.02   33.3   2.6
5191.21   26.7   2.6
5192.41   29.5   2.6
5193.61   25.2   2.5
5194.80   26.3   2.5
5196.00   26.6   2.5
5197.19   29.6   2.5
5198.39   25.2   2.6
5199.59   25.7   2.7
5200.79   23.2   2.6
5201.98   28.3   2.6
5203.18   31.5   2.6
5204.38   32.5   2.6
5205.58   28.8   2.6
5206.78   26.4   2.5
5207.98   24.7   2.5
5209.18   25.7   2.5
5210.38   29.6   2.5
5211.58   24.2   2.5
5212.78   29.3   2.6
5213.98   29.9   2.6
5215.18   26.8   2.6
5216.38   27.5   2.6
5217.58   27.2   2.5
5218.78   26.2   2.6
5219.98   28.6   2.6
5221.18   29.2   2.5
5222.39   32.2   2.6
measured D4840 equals 1.13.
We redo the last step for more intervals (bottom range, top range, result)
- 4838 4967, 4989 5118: 1.07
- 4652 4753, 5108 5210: 1.19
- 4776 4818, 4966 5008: 1.08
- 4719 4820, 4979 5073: 1.10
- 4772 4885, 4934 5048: 1.07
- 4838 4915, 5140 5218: 1.11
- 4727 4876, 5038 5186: 1.14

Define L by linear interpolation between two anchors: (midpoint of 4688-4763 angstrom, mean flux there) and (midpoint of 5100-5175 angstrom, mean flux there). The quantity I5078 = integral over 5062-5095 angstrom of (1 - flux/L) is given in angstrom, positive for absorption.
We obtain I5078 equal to -0.3 angstrom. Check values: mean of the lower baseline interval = 28.5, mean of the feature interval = 29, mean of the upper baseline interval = 28.8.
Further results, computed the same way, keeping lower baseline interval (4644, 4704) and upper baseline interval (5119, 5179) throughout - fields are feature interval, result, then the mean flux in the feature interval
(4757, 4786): -0.40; 29.3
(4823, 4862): -0.77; 29.4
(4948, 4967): -0.26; 29.1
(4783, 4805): 0.48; 28.2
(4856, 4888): 1.75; 27.2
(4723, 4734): -0.67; 30.7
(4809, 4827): -0.54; 29.7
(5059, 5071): -0.10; 28.8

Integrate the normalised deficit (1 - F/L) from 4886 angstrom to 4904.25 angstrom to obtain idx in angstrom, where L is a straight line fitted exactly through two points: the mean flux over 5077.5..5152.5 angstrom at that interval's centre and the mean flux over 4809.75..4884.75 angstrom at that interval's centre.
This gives -0.7 angstrom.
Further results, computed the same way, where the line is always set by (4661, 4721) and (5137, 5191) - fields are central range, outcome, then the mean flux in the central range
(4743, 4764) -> 0.65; 27.9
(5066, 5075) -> 0.25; 27.8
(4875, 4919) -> -1.30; 29.6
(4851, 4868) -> 1.77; 25.7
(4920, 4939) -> 0.35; 28.2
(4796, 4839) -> -1.43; 29.7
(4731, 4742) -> 0.23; 28.2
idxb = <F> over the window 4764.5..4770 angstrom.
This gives 30.6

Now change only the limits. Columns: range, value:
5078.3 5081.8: 29.4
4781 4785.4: 28.2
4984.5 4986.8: 25.9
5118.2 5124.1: 31.4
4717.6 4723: 27.7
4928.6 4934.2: 30.7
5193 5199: 26.6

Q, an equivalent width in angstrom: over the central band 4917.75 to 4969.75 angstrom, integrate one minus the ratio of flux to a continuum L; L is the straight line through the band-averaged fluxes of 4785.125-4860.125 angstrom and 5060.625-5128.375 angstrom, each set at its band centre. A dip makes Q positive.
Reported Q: 0.6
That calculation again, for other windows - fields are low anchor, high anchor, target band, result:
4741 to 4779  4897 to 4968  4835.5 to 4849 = -0.5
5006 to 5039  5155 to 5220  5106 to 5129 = -0.7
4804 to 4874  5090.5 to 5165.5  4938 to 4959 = -0.6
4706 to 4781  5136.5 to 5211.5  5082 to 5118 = -1.3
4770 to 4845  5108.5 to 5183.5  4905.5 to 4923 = 0.0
